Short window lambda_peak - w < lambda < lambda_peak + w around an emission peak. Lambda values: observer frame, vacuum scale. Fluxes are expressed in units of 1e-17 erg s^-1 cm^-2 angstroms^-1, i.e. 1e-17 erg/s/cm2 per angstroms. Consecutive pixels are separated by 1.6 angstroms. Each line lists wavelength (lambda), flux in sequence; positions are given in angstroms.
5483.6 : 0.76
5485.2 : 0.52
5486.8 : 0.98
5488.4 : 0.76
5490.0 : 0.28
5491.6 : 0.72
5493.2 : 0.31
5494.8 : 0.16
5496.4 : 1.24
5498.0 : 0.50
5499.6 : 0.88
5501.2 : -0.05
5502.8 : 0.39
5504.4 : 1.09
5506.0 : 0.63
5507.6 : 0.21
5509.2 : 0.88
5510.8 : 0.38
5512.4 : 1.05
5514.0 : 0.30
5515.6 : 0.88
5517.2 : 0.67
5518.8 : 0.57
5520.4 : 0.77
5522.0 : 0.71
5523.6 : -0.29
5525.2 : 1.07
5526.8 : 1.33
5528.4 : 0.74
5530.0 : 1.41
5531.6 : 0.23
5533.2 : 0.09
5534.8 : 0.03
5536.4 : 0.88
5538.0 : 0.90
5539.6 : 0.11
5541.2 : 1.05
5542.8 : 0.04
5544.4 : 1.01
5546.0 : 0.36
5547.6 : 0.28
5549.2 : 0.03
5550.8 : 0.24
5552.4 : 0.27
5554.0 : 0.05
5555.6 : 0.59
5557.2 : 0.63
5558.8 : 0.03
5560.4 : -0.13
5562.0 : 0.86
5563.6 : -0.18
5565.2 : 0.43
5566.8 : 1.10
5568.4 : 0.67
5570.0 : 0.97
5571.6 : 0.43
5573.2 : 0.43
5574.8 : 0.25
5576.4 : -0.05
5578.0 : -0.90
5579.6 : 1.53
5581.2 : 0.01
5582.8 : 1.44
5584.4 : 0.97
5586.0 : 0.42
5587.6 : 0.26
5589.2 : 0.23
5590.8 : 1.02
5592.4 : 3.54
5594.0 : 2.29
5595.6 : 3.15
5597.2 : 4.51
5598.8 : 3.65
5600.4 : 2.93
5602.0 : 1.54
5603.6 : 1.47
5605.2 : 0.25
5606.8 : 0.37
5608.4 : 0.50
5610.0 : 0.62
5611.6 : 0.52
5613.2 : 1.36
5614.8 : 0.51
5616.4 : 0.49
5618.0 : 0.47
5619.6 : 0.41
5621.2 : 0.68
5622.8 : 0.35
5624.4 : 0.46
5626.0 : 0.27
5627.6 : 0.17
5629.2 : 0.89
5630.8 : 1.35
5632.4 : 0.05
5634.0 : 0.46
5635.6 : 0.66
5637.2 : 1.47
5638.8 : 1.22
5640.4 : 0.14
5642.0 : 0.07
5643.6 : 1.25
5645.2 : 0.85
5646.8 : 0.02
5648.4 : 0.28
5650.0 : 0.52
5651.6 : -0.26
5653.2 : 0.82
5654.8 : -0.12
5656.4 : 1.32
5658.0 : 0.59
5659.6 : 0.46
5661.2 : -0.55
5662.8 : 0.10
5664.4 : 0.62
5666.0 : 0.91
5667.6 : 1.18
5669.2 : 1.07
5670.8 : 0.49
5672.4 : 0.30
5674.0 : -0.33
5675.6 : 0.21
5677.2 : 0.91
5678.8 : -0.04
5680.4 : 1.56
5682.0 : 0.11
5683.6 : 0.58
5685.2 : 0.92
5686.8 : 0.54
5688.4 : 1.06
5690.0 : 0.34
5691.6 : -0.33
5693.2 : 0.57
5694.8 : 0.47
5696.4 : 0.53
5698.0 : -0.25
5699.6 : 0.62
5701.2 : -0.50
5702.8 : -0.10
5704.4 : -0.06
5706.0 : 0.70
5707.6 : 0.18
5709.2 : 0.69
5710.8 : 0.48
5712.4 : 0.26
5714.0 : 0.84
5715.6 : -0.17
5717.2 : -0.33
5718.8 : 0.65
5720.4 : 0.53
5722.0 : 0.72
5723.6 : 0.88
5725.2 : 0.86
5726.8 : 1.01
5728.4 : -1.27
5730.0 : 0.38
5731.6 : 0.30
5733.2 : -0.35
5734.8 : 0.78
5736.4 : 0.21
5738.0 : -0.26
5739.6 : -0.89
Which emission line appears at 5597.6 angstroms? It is [O II] 3727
